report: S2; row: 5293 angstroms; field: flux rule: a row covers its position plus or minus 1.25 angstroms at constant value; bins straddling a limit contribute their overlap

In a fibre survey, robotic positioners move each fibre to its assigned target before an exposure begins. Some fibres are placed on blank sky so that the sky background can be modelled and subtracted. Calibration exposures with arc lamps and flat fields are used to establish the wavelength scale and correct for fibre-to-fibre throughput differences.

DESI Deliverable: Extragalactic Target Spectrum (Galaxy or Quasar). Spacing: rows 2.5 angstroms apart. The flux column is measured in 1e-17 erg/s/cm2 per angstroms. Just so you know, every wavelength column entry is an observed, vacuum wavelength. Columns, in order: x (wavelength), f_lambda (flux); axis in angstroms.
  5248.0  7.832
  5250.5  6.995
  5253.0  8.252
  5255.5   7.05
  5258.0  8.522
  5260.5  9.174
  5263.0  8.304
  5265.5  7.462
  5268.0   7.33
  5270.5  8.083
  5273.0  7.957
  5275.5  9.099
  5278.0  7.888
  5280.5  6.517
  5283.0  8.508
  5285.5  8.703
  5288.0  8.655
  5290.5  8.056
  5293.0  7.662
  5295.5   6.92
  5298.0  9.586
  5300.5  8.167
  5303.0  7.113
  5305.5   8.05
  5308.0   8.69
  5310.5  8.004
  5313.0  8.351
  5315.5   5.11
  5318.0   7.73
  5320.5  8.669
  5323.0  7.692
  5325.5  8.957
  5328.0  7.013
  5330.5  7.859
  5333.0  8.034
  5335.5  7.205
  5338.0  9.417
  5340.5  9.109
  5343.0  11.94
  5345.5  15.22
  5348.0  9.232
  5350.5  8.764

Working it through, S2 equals 7.662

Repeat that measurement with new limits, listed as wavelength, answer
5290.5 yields 8.056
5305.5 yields 8.05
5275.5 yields 9.099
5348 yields 9.232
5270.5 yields 8.083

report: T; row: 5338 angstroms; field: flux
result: 9.417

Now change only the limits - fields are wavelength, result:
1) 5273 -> 7.957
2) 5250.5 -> 6.995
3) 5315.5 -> 5.11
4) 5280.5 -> 6.517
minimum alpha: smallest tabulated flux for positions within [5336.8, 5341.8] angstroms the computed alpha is 9.109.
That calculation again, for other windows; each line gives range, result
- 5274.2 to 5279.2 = 7.888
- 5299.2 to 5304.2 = 7.113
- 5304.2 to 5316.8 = 5.11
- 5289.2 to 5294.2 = 7.662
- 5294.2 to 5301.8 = 6.92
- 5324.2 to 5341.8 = 7.013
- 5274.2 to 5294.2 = 6.517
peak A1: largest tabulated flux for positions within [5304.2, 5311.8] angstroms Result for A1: 8.69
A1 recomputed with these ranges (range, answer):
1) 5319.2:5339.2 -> 9.417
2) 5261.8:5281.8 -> 9.099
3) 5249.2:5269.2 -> 9.174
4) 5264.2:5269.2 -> 7.462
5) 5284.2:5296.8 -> 8.703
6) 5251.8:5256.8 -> 8.252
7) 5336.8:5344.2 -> 11.94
